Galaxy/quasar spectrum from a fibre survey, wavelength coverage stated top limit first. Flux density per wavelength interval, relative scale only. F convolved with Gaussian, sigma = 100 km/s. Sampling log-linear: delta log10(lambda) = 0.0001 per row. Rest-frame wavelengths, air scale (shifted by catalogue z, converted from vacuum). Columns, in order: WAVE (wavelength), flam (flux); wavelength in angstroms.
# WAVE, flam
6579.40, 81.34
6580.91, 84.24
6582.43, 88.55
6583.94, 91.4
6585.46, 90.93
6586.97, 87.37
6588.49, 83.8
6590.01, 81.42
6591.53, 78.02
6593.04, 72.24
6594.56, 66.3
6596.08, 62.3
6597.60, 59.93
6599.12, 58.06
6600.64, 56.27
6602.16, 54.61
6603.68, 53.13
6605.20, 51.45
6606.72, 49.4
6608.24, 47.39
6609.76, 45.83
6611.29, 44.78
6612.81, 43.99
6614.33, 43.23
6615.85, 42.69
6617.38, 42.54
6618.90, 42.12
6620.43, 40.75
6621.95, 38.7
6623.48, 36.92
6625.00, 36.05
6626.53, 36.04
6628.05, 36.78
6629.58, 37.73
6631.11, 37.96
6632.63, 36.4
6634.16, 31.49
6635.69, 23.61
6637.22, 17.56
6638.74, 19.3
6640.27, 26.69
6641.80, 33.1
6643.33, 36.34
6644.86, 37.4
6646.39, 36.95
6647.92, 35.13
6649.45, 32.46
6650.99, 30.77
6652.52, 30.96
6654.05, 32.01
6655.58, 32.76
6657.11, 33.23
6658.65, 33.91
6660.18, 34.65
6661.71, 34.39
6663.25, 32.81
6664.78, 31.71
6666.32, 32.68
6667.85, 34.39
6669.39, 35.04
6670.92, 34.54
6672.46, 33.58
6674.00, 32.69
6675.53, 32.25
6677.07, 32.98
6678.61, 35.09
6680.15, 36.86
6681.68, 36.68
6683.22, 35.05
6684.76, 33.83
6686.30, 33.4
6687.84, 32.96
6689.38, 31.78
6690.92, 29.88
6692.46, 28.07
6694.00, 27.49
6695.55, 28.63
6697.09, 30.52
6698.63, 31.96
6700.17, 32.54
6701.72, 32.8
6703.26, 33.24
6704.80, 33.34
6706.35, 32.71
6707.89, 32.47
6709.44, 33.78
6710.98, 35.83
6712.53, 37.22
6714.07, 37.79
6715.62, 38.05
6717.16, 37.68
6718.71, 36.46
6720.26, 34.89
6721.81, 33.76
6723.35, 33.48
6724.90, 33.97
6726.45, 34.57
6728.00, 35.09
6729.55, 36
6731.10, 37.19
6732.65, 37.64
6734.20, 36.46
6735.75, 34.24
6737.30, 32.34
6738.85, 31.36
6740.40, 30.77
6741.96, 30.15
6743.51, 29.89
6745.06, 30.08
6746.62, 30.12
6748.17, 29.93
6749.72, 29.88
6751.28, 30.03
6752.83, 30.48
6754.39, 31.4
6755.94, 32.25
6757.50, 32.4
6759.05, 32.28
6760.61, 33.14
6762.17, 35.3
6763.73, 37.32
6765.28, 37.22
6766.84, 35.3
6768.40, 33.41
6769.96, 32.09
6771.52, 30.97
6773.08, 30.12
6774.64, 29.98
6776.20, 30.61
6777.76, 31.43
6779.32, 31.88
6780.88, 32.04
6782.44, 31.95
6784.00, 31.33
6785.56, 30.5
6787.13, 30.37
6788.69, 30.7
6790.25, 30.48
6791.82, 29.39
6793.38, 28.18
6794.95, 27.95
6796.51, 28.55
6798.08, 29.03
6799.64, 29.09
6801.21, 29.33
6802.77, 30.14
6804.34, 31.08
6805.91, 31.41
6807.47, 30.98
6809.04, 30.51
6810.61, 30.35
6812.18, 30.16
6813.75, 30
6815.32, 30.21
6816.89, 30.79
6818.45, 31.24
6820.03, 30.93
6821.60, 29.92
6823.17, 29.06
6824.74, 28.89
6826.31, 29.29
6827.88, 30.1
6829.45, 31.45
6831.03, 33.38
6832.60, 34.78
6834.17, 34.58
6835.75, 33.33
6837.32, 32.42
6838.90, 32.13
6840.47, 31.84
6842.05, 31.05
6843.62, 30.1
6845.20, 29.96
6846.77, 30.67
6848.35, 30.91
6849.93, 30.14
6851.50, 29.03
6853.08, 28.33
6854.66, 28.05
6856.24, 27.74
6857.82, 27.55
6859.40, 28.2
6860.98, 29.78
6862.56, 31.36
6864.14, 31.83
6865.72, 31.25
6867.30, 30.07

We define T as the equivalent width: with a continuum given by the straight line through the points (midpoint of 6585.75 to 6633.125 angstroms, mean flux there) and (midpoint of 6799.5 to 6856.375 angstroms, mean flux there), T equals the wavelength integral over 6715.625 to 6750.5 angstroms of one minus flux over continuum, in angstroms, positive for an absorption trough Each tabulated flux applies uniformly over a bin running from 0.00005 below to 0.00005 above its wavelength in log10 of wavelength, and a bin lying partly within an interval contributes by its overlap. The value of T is 5.7 angstroms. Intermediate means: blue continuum 52.2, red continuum 30.7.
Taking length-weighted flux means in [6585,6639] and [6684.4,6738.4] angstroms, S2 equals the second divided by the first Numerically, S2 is 0.68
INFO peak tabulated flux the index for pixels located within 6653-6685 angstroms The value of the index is 36.86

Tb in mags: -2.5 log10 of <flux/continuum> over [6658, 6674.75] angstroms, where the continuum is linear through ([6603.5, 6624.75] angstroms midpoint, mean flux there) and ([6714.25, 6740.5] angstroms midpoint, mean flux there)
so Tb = 0.19 mag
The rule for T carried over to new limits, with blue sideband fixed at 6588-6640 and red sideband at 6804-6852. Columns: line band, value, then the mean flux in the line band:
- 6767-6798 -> 3.3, 30.7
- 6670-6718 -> 8.8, 33.4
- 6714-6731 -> 1.4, 35.6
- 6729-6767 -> 4.2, 32.9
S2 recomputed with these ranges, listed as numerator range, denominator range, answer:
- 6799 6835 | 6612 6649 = 0.87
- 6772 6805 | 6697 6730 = 0.87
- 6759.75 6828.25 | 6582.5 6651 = 0.64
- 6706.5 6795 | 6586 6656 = 0.73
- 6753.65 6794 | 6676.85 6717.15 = 0.96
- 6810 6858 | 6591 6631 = 0.63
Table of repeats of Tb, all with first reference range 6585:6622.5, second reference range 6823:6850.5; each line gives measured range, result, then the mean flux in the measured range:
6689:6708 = 0.441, 31.1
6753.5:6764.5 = 0.197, 33.4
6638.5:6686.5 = 0.453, 33.4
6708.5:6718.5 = 0.225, 36.6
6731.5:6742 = 0.255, 33.6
